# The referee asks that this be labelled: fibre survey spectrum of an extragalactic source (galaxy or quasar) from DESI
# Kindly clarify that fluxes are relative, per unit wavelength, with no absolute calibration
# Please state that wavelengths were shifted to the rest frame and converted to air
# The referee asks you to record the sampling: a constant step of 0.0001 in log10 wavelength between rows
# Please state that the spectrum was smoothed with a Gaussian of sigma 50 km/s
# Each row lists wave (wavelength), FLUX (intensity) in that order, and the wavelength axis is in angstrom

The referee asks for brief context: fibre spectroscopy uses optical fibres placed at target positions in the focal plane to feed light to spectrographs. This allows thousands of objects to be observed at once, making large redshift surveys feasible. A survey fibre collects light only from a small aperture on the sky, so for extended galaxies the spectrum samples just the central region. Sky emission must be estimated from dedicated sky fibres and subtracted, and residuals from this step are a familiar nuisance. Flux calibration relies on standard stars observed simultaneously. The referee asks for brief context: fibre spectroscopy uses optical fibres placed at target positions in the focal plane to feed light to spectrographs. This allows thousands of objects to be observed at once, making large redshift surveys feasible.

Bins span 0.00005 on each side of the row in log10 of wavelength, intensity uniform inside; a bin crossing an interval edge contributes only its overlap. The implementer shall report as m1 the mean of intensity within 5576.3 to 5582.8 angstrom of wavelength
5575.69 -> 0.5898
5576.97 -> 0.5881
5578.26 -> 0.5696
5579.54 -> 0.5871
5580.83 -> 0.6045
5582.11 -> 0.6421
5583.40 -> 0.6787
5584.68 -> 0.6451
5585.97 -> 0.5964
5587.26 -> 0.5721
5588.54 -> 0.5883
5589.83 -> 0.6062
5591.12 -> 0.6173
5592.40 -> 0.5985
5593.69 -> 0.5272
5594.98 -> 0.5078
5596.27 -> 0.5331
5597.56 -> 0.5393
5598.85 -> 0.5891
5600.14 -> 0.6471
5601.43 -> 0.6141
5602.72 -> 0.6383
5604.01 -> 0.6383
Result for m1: 0.599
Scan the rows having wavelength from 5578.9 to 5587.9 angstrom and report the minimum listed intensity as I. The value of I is 0.5721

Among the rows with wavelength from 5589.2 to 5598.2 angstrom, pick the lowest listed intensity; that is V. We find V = 0.5078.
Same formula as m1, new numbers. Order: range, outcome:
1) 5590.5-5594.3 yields 0.582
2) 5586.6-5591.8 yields 0.597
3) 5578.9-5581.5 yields 0.597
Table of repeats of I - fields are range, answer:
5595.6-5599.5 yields 0.5331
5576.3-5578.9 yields 0.5696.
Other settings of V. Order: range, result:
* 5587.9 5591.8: 0.5883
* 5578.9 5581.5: 0.5871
